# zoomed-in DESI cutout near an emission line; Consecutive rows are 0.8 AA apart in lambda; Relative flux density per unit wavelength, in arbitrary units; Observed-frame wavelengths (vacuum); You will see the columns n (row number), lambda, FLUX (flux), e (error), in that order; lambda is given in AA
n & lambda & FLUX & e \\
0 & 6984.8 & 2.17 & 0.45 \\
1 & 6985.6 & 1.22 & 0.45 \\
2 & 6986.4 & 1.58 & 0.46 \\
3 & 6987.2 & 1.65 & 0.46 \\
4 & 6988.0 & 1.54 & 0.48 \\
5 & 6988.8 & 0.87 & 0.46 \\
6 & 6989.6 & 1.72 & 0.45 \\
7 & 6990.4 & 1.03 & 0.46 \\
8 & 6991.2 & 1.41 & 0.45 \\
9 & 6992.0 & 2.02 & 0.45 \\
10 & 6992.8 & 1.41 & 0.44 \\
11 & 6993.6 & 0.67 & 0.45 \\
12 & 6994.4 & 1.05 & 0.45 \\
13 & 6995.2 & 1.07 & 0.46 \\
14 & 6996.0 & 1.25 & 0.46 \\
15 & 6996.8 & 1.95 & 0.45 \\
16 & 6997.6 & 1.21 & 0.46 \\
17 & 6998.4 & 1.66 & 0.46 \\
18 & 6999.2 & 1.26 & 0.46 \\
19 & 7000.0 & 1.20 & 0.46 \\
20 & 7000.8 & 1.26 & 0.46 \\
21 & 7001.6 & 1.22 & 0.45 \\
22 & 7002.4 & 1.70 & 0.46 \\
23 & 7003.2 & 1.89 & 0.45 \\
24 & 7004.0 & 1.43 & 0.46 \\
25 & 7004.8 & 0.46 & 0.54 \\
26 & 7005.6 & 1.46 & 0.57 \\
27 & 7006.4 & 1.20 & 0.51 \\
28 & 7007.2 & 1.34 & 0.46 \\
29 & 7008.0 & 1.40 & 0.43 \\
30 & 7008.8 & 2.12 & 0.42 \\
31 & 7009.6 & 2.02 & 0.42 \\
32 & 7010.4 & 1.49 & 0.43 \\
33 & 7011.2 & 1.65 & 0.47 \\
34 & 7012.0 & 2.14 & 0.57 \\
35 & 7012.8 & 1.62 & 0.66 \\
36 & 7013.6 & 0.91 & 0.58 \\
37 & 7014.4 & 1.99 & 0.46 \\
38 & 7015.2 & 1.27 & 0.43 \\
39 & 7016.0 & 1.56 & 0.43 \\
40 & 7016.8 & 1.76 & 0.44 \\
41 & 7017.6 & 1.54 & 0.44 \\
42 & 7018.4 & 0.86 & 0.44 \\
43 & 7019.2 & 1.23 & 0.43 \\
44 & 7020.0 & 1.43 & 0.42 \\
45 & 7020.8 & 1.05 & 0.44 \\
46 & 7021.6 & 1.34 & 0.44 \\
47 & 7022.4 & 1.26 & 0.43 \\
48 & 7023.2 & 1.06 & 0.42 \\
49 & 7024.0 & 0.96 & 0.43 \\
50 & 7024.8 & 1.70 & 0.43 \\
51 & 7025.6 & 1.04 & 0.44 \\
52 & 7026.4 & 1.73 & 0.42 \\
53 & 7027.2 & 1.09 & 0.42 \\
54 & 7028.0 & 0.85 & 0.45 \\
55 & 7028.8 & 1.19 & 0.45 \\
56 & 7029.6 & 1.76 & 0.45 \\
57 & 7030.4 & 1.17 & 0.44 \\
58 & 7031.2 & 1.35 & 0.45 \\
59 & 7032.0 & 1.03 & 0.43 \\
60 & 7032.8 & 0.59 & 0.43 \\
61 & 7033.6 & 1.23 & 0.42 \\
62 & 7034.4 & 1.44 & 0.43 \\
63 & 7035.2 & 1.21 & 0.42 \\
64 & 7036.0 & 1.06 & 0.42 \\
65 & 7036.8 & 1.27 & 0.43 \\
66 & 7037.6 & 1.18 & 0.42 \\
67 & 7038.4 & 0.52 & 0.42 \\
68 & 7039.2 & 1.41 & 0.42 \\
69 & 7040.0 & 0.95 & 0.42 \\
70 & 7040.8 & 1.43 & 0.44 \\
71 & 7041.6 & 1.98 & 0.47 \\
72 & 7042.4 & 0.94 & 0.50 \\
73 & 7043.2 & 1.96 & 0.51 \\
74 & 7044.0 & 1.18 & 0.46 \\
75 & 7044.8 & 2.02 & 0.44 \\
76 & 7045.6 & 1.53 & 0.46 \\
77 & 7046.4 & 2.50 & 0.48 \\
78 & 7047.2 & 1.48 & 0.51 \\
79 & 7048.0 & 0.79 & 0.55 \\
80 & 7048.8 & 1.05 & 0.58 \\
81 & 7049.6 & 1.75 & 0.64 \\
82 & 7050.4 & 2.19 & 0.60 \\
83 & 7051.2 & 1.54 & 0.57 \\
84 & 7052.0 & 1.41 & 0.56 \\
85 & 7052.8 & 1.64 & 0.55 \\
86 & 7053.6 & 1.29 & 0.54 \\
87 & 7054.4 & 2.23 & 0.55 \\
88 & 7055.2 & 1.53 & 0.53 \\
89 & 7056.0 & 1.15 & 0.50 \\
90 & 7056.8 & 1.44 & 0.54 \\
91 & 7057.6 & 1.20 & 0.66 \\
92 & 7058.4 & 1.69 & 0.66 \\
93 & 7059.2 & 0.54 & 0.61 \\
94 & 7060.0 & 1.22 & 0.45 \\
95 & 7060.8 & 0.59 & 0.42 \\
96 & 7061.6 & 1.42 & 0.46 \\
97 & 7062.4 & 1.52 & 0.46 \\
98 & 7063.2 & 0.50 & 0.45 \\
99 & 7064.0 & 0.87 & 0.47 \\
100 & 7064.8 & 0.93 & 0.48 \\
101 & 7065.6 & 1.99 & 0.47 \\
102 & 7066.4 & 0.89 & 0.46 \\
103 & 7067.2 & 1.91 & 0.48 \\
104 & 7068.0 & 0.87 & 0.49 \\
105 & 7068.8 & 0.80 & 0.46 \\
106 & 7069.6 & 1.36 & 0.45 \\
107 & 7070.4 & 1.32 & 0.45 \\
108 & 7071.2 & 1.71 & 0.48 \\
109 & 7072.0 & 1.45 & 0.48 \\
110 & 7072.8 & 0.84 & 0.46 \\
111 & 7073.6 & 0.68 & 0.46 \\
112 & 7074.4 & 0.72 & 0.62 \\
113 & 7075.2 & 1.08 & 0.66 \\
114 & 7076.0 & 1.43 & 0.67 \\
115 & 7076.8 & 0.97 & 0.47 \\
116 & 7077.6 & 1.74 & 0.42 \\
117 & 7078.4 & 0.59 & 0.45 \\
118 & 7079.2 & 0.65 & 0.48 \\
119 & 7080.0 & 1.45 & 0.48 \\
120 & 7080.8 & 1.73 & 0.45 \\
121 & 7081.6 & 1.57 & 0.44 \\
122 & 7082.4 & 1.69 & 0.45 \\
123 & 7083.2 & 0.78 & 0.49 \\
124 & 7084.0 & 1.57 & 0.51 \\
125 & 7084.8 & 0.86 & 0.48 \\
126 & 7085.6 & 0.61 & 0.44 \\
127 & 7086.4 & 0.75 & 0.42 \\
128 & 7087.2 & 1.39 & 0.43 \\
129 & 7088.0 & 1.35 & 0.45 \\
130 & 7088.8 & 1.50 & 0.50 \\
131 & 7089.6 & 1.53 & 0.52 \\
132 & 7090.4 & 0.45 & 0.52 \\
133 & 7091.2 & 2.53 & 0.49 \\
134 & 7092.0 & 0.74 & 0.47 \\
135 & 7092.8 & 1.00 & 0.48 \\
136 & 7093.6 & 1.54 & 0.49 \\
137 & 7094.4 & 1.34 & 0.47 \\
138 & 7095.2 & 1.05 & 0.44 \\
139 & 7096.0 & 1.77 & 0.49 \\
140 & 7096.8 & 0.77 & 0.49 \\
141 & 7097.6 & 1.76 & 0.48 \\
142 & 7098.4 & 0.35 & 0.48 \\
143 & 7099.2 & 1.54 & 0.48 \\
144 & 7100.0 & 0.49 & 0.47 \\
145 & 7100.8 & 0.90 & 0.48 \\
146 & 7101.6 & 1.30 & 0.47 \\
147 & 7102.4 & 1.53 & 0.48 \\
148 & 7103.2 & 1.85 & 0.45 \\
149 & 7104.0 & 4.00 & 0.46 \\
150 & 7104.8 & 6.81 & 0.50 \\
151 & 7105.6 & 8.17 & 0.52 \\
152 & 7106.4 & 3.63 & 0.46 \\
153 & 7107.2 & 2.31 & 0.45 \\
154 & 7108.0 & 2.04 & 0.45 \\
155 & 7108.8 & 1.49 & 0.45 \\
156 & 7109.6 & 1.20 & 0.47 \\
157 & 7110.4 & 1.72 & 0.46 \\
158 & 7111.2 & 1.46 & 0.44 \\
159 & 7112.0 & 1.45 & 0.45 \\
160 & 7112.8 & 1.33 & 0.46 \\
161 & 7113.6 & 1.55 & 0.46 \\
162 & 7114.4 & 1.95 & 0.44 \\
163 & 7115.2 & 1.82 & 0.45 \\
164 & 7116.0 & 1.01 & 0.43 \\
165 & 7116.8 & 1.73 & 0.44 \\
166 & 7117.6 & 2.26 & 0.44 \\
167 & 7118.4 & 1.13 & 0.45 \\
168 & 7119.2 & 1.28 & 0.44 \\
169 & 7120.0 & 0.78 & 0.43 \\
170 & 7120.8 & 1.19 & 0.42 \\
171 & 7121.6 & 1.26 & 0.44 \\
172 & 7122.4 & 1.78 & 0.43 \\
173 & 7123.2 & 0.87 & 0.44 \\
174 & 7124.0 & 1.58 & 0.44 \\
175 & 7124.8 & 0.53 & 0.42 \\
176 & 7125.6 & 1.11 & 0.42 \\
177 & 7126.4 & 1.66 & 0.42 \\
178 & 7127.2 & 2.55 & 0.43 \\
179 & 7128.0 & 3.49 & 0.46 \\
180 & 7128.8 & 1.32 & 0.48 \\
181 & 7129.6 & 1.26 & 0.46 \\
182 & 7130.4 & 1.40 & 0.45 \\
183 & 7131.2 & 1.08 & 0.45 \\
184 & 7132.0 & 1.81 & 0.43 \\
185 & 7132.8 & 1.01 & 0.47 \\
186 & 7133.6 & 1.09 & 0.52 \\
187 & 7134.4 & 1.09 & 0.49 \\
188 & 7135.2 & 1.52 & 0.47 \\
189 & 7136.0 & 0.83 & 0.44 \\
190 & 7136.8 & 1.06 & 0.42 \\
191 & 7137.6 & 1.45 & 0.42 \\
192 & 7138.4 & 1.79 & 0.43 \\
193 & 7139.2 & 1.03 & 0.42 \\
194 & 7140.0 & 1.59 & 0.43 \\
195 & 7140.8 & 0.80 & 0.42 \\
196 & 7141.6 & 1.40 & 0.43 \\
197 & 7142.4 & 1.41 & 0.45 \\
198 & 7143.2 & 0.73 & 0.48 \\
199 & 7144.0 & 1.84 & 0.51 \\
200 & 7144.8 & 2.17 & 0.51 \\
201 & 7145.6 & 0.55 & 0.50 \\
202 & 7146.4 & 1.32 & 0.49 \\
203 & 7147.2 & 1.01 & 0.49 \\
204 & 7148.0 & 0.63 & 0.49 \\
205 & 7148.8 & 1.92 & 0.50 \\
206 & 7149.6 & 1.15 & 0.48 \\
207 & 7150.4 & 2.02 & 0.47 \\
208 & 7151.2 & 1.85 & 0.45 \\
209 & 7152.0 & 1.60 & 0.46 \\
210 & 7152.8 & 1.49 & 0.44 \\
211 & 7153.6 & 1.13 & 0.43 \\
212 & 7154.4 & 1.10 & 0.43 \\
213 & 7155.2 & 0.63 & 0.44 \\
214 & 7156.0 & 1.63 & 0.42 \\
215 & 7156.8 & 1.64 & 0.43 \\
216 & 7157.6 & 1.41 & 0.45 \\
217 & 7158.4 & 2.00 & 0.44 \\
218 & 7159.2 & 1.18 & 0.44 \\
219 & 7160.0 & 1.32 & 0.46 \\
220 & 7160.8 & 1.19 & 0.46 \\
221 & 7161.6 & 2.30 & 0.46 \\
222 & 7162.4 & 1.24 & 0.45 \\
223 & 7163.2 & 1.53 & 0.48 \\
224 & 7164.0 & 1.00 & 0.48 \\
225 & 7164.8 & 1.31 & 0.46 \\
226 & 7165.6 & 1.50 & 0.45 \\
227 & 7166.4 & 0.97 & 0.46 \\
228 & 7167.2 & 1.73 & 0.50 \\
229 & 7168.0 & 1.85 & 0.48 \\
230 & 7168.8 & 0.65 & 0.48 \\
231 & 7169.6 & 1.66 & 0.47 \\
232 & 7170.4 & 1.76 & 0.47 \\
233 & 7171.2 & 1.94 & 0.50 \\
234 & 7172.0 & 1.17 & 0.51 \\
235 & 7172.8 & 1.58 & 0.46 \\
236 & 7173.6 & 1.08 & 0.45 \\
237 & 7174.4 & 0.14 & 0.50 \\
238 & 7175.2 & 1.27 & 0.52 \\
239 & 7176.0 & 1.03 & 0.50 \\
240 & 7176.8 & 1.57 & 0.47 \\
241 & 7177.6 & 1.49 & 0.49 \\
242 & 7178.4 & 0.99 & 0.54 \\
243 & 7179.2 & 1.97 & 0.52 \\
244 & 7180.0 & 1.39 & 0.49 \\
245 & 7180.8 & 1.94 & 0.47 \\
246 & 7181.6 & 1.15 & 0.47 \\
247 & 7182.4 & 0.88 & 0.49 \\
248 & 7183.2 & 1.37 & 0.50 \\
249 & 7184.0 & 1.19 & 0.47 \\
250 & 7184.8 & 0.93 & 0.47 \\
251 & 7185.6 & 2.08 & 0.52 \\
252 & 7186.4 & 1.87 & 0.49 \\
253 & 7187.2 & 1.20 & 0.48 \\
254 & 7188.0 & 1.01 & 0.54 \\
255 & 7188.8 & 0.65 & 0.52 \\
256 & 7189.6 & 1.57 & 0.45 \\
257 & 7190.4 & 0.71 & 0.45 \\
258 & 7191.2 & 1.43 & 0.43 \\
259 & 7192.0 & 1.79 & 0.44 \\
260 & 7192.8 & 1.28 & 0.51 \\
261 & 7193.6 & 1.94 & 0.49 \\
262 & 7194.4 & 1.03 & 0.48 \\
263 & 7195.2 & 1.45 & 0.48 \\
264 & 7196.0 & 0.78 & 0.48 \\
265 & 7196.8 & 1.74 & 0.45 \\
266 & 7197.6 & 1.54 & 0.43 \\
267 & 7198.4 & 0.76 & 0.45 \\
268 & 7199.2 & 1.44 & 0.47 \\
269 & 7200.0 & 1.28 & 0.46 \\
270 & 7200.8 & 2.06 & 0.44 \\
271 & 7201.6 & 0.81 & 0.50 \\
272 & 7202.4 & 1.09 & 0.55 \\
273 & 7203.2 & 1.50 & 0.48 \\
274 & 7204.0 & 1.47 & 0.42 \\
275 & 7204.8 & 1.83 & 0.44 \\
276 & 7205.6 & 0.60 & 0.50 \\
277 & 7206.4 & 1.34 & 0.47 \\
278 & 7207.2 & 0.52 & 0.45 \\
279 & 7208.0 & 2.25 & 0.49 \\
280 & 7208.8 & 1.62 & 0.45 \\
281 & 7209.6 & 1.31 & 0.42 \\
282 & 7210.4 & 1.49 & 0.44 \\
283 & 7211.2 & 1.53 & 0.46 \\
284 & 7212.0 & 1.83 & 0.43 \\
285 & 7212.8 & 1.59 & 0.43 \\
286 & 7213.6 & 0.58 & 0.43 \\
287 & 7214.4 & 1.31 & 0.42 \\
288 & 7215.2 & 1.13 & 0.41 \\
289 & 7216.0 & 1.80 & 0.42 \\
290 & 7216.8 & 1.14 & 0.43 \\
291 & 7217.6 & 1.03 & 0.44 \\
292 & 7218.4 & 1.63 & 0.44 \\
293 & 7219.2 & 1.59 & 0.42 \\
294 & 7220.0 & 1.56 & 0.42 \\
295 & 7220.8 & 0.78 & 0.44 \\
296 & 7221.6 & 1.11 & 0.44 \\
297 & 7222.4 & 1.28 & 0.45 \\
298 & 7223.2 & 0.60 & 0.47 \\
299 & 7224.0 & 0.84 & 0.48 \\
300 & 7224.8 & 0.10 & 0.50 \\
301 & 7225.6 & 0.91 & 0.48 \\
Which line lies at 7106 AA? H-alpha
